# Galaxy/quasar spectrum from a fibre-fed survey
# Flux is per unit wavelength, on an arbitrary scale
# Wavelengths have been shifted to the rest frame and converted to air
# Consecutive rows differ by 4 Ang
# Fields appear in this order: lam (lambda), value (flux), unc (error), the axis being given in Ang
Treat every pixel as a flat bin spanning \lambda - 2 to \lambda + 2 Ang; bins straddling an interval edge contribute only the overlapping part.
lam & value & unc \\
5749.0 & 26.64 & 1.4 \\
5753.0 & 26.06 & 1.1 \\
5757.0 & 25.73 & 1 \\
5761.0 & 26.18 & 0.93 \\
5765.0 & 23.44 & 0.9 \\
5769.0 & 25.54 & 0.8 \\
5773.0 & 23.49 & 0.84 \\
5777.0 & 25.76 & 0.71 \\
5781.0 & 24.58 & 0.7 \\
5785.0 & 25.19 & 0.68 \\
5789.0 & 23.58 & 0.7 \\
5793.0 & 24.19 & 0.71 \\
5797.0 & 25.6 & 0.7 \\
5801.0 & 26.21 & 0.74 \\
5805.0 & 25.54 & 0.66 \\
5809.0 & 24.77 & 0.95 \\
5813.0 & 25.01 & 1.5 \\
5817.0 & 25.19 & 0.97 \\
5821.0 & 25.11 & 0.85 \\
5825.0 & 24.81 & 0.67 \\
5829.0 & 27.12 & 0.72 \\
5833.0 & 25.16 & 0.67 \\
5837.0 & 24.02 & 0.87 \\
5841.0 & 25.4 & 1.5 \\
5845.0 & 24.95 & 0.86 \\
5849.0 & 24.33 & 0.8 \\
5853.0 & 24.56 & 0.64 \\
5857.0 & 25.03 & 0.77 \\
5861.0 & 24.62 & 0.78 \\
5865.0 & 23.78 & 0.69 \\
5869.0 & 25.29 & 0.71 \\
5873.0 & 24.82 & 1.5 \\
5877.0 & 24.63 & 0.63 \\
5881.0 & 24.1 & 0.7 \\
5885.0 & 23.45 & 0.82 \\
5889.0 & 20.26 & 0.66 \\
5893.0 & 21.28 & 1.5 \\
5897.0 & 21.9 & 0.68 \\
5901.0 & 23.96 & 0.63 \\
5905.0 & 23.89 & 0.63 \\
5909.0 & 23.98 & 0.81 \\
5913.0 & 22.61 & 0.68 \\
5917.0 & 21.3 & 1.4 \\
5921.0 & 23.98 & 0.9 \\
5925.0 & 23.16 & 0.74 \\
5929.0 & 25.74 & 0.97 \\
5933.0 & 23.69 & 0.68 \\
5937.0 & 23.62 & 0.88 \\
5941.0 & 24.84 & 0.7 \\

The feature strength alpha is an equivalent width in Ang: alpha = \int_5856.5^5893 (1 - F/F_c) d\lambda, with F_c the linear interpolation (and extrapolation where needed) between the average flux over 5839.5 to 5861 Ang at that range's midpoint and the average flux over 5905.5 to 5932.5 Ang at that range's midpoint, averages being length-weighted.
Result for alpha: 0.8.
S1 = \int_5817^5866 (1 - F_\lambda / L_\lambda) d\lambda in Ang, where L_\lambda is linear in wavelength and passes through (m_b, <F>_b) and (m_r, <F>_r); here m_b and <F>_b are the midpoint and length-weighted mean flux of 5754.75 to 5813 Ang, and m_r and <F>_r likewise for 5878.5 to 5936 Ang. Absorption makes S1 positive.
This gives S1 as -1.7 Ang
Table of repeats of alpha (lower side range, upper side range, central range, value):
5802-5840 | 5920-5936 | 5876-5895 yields 1.5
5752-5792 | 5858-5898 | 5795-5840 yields -1.9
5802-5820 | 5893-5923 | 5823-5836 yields -0.4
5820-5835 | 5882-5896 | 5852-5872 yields -1.0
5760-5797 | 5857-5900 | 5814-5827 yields -0.5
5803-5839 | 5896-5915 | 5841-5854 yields -0.1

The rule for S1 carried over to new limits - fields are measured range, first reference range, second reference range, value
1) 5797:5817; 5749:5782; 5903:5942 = -0.5 Ang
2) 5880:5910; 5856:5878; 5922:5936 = 2.0 Ang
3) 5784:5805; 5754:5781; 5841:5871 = -0.1 Ang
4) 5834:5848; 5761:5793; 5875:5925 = -0.6 Ang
